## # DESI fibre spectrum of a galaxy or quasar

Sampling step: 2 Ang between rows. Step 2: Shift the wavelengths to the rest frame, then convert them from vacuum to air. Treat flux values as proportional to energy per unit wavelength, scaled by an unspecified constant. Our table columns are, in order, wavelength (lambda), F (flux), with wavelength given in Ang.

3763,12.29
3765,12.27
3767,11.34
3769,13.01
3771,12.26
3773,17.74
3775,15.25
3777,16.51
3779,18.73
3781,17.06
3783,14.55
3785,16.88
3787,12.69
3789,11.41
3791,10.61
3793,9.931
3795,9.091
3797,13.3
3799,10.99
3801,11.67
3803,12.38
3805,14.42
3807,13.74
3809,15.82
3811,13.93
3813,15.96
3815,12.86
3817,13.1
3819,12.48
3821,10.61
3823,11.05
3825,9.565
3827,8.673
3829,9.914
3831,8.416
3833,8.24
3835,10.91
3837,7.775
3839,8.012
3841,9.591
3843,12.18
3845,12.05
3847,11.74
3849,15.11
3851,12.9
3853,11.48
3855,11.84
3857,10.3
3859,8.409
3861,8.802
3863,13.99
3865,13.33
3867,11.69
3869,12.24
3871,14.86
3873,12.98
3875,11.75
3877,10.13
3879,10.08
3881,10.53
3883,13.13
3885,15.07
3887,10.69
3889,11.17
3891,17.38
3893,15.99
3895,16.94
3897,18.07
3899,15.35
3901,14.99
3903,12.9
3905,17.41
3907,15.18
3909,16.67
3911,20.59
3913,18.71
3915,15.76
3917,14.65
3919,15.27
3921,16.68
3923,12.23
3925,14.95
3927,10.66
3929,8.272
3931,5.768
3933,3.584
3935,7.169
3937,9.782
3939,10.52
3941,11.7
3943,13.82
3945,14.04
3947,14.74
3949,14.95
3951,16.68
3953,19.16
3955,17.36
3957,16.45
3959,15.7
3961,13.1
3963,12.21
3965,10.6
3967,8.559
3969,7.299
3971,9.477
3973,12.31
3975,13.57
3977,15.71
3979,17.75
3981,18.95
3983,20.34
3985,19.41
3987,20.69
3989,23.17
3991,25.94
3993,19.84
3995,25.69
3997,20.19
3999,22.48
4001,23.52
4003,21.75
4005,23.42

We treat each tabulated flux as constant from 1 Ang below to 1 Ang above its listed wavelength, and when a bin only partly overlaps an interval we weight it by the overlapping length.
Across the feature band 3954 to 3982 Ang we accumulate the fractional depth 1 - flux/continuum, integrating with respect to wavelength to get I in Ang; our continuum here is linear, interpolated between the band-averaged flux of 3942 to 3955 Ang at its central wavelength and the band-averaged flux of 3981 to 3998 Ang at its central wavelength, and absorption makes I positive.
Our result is 7.57 Ang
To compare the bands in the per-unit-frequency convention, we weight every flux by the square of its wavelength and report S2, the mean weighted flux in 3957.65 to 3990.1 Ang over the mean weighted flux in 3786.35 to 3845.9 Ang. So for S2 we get 1.4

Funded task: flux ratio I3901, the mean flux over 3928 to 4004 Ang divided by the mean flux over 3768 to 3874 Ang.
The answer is 1.24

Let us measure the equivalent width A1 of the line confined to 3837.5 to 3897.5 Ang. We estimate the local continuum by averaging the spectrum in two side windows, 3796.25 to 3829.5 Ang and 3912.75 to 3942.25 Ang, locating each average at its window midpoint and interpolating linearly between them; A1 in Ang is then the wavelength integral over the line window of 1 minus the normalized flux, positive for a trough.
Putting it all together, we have -1.7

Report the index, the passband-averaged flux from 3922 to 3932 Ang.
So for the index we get 10.4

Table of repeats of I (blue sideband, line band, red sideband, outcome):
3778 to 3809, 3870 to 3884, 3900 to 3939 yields 1.3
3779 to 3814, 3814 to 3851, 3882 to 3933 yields 8.0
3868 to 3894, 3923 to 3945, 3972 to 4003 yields 8.7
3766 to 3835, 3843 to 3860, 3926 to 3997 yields 2.0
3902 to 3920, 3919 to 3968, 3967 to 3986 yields 9.4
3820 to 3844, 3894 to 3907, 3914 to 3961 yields -4.5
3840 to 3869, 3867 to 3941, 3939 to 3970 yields -3.6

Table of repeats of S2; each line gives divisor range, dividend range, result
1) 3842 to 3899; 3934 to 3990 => 1.19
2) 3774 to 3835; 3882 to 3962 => 1.19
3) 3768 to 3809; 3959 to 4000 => 1.36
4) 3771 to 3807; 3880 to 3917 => 1.19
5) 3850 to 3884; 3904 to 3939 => 1.15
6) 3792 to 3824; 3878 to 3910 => 1.20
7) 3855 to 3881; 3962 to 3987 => 1.30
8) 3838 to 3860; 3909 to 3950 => 1.19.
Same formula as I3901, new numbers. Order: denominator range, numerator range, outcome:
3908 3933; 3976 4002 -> 1.53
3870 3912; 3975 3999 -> 1.42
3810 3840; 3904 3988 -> 1.30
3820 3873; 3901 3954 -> 1.24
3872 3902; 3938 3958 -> 1.10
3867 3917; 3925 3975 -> 0.82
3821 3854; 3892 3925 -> 1.53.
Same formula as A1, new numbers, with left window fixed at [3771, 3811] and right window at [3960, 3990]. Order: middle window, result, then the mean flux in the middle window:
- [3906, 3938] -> 3.7 Ang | 12.9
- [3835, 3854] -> 3.9 Ang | 11.2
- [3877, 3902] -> 0.7 Ang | 14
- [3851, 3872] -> 3.6 Ang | 11.8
